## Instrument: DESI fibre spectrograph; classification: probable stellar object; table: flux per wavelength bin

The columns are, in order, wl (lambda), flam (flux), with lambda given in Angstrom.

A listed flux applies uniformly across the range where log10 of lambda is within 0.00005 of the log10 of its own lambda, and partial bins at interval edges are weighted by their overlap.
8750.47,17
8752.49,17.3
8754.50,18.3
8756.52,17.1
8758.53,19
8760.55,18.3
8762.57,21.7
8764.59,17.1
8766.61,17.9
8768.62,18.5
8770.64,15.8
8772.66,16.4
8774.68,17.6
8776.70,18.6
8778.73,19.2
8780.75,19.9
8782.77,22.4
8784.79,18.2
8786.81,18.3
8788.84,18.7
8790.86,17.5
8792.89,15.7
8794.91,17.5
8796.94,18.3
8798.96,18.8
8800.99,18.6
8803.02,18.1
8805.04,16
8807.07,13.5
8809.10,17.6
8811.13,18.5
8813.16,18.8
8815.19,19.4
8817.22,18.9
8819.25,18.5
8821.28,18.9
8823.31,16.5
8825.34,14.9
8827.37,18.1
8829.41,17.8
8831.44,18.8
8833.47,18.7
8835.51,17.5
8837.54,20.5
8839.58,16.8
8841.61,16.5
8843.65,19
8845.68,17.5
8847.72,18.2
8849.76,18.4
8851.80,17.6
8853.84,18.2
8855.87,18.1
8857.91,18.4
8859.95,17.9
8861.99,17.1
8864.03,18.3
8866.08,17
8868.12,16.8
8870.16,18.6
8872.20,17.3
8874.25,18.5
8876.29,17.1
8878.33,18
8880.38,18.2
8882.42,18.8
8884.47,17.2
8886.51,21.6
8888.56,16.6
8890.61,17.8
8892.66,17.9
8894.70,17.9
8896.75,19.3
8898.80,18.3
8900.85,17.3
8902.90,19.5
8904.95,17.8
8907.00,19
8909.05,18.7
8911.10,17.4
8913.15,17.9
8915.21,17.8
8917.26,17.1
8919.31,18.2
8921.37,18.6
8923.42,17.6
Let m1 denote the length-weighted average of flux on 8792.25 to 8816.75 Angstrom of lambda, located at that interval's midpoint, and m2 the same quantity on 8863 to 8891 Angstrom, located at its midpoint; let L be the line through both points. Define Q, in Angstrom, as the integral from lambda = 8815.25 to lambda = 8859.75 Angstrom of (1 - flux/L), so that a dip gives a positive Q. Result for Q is -0.6 Angstrom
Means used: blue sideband 17.6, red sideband 18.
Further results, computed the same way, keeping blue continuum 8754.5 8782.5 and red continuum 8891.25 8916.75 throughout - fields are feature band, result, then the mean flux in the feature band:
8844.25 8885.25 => 0.8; 17.9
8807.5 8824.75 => 0.2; 18.1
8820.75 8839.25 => 0.4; 17.9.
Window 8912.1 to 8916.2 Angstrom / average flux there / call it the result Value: 17.8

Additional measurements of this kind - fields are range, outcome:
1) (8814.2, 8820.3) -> 18.9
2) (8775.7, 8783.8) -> 20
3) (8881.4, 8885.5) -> 18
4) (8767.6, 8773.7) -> 16.9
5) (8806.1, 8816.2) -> 17.6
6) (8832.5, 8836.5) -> 18.1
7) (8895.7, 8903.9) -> 18.6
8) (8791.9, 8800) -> 17.6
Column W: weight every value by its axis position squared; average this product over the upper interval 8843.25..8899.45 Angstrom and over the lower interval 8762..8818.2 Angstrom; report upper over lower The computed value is 1.0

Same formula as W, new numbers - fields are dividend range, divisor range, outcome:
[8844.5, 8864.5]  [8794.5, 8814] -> 1.04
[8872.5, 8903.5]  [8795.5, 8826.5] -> 1.05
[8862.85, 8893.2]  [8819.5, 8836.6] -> 1.03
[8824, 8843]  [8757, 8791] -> 0.97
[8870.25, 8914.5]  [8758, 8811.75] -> 1.03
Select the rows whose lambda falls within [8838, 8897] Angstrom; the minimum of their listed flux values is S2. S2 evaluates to 16.5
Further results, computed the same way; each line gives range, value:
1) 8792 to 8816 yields 13.5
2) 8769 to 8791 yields 15.8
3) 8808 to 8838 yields 14.9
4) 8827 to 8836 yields 17.5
